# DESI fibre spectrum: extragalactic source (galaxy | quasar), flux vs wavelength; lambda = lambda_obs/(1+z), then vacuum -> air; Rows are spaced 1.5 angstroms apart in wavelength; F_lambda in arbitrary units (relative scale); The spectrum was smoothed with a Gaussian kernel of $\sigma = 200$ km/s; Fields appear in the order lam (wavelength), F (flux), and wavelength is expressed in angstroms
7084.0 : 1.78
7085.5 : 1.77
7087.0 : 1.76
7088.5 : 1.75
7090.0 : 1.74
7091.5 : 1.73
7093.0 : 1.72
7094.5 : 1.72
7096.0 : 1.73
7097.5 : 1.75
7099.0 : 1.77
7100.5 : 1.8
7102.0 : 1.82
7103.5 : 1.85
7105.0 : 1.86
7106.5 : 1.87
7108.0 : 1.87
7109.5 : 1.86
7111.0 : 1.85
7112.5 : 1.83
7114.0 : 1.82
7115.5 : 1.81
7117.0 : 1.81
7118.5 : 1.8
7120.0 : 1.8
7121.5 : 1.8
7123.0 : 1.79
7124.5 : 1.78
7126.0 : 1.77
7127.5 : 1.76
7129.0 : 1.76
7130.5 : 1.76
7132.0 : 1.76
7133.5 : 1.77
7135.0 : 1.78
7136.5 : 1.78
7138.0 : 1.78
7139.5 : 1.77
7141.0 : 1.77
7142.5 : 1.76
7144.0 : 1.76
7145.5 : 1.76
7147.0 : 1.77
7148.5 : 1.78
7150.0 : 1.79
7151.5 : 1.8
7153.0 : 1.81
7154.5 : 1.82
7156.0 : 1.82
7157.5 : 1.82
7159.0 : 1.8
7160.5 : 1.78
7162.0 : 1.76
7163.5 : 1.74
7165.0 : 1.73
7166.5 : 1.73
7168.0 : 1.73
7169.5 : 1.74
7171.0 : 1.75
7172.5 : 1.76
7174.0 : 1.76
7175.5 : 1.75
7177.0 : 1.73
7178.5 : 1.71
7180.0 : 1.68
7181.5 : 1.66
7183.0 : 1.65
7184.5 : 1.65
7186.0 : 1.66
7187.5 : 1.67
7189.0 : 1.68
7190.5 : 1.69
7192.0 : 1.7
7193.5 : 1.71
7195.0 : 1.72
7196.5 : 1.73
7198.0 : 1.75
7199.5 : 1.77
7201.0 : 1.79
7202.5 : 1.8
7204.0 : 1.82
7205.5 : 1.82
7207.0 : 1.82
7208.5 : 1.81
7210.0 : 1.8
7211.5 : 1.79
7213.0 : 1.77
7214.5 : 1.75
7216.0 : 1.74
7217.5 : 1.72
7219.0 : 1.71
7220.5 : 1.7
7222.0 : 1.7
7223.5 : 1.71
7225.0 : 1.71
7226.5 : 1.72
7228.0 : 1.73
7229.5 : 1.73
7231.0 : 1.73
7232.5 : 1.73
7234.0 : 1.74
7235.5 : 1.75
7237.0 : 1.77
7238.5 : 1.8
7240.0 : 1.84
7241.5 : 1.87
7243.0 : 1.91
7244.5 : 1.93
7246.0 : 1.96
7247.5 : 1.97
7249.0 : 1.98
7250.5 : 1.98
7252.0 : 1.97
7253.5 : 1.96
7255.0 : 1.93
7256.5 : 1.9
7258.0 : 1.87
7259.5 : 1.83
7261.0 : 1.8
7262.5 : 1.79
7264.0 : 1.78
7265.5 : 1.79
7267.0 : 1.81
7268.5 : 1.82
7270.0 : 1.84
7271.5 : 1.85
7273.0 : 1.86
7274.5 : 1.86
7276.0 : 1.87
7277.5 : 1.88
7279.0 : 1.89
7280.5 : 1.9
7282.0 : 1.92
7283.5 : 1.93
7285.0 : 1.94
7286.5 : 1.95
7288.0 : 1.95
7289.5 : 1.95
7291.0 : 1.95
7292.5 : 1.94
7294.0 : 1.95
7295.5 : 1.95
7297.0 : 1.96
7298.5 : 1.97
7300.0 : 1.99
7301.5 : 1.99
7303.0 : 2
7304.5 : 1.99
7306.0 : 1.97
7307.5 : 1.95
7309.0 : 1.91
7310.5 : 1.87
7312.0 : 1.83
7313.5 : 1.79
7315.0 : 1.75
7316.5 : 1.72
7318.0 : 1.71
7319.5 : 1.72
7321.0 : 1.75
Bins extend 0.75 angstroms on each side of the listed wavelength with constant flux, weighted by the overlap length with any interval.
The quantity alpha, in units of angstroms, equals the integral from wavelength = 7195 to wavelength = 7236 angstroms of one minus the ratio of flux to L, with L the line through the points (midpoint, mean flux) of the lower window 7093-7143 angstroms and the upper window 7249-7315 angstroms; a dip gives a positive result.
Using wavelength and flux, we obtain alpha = 2.32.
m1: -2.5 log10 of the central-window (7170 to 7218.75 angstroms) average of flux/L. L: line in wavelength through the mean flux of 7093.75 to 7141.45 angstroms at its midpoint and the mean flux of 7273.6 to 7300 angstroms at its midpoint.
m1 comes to 0.07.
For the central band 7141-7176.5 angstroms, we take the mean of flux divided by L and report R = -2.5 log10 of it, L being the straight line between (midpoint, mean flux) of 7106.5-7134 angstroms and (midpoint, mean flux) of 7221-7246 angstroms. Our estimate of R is 0.01 mag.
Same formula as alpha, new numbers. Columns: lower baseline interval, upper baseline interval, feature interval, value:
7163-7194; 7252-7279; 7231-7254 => -0.7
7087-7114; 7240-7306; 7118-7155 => 0.8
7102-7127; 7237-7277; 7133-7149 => 0.5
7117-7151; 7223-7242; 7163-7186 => 0.7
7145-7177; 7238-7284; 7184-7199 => 0.9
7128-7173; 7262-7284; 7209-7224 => 0.6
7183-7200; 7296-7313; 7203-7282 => -0.5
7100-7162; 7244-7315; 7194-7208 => 0.5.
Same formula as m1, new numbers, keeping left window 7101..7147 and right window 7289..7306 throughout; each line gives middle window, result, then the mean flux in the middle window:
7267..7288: 0.036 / 1.89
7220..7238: 0.103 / 1.73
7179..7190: 0.118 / 1.67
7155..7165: 0.030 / 1.78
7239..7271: 0.025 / 1.88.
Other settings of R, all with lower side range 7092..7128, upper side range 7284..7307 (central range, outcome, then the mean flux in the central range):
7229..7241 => 0.09 mag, 1.76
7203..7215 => 0.05 mag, 1.8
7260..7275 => 0.07 mag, 1.82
